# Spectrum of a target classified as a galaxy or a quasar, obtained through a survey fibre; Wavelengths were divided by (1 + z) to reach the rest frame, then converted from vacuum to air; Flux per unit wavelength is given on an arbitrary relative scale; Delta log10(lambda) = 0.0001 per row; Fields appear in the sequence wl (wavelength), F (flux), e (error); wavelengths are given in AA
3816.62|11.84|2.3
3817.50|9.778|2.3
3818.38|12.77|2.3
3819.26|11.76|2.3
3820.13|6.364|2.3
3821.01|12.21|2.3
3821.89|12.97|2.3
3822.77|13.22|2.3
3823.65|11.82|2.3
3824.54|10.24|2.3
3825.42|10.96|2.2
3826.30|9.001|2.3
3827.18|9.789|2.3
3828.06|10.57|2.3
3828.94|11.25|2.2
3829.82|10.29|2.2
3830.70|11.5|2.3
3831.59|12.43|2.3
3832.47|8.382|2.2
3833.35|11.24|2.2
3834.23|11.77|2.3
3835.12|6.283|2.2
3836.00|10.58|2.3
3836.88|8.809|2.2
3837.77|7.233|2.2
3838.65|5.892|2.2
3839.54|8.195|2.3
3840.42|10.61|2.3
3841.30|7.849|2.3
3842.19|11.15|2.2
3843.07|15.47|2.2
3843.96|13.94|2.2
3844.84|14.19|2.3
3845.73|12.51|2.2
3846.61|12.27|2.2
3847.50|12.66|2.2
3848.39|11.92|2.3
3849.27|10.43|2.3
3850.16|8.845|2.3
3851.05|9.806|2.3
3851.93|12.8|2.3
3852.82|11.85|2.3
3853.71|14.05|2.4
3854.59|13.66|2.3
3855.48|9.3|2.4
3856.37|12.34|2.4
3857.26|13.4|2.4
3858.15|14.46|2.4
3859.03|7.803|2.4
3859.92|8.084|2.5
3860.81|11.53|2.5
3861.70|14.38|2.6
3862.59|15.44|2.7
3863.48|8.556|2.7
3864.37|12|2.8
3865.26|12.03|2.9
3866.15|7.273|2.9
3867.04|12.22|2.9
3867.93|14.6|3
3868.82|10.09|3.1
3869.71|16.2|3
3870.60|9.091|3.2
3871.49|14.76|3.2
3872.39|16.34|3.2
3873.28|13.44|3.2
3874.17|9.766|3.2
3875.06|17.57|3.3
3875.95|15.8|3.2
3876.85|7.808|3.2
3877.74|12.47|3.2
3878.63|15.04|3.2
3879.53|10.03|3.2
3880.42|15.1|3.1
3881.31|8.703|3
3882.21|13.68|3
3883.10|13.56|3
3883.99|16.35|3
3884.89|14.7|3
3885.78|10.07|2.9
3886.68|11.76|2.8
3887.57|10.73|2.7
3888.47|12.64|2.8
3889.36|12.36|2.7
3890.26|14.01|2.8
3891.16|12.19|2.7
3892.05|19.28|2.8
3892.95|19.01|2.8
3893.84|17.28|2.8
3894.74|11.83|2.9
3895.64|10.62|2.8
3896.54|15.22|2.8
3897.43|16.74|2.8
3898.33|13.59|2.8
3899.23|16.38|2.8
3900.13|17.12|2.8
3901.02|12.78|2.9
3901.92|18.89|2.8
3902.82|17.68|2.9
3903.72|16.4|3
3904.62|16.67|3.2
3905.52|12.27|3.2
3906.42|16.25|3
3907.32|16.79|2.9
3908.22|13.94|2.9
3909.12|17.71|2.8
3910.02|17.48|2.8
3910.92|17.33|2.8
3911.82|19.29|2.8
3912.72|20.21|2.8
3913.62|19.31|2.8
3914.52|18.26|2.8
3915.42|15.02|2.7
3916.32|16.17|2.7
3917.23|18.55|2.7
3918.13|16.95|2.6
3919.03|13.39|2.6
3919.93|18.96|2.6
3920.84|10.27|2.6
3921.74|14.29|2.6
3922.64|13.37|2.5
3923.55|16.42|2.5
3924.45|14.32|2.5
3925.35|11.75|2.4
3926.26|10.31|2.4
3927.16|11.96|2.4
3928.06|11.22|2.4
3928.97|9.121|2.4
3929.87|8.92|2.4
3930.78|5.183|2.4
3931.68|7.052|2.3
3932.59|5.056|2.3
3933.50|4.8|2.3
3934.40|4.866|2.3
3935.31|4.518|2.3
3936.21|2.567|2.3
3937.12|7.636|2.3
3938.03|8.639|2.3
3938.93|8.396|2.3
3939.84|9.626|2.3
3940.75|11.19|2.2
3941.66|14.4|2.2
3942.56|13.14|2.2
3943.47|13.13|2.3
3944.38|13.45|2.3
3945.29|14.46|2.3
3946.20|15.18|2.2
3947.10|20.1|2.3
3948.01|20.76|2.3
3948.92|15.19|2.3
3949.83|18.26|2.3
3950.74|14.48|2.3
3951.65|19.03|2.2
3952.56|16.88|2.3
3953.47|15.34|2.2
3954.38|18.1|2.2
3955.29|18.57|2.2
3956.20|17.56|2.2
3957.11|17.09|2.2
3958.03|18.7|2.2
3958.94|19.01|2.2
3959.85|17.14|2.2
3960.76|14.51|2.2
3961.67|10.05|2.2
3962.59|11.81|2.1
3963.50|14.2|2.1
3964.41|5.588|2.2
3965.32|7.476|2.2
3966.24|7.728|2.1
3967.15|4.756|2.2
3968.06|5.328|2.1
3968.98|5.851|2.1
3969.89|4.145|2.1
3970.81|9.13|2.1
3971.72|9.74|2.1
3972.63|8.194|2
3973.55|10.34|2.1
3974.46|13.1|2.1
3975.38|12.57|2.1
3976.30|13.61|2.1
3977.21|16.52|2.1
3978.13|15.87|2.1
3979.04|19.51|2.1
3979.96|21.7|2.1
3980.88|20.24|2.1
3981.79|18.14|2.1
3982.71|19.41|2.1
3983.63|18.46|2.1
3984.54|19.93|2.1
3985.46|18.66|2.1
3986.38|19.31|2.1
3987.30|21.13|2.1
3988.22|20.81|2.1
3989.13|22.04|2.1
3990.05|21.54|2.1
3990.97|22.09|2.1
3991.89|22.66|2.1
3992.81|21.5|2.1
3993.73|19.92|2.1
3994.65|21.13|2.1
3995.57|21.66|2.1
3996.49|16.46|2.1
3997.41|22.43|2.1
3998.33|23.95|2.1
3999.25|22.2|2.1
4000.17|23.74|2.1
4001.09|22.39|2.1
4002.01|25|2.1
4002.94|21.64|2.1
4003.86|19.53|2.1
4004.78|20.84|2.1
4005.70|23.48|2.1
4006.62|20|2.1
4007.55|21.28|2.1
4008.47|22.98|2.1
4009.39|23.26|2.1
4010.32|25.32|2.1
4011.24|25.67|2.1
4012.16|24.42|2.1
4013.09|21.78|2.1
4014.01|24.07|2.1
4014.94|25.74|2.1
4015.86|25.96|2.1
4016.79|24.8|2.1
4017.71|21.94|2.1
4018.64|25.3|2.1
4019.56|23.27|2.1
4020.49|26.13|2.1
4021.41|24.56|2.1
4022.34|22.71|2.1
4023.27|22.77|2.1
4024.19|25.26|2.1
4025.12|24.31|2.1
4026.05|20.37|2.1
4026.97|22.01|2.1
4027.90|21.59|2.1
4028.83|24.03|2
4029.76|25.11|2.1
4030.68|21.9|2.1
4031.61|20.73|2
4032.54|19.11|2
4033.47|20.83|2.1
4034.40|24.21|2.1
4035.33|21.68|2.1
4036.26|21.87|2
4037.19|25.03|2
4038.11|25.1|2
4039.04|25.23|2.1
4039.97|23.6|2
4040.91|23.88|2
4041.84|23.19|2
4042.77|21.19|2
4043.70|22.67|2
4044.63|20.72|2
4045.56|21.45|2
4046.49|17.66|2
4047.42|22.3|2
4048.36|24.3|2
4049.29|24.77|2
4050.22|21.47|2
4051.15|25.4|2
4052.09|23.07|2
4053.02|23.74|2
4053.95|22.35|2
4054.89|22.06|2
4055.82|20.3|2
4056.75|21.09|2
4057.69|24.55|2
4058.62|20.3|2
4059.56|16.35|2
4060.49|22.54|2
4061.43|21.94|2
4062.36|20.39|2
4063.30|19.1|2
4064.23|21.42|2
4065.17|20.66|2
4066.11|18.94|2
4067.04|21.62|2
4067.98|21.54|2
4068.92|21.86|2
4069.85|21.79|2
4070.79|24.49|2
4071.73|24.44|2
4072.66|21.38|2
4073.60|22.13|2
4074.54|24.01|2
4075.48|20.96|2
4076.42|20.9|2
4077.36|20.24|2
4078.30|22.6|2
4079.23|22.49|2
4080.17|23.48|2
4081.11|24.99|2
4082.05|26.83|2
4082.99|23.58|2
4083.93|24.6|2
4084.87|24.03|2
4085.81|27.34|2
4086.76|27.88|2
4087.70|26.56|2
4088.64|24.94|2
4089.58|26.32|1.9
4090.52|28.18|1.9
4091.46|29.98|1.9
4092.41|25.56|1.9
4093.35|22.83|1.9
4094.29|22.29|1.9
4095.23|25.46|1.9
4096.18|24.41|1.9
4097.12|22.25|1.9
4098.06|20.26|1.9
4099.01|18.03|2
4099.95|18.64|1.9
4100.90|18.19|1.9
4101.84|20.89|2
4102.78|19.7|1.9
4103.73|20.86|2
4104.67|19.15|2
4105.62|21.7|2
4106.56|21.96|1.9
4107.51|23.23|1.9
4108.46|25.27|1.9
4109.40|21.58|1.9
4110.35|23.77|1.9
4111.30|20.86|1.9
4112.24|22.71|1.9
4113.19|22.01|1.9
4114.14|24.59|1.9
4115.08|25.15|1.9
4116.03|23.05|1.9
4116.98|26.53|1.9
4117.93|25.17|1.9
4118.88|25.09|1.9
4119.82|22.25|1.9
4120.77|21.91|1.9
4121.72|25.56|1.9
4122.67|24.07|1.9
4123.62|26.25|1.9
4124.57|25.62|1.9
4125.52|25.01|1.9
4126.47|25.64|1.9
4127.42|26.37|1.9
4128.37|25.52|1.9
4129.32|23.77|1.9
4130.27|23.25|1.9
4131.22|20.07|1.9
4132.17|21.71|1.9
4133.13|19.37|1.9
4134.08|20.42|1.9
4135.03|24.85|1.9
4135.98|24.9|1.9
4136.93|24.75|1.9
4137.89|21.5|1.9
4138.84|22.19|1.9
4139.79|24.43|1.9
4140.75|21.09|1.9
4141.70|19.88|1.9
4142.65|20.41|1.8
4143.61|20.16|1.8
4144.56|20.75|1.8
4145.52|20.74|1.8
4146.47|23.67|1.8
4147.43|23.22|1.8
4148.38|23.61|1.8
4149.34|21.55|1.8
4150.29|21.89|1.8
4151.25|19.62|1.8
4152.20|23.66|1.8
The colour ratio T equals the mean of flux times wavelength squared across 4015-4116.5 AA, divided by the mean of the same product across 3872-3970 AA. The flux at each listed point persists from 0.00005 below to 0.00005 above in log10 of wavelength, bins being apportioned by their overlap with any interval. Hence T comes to 1.82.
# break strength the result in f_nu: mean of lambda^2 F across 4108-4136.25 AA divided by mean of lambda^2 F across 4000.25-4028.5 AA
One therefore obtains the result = 1.07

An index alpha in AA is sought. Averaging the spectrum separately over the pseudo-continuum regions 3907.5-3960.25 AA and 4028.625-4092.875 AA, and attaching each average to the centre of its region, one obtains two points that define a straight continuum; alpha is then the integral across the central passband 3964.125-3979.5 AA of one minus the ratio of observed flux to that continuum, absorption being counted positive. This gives 6.1 AA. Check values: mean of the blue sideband 13.9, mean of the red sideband 22.9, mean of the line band 10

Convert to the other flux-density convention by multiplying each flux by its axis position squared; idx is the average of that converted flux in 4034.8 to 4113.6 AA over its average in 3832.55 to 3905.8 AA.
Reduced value 2.0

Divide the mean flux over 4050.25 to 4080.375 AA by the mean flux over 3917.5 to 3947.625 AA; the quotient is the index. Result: 1.96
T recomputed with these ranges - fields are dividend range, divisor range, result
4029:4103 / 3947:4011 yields 1.36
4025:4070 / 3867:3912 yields 1.66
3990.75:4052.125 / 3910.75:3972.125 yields 1.87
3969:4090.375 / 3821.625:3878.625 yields 2.06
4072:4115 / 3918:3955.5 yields 2.03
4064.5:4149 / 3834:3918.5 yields 1.94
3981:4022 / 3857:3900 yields 1.81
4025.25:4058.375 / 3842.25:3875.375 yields 2.02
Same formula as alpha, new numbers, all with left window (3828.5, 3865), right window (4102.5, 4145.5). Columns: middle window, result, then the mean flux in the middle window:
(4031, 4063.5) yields -4.09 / 22.1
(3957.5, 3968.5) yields 3.18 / 11.4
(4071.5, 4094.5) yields -3.40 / 24.4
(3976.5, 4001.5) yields -4.67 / 20.4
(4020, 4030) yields -2.54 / 23.5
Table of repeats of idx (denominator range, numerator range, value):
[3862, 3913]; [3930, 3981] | 0.90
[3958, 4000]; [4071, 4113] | 1.53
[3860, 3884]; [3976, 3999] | 1.69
